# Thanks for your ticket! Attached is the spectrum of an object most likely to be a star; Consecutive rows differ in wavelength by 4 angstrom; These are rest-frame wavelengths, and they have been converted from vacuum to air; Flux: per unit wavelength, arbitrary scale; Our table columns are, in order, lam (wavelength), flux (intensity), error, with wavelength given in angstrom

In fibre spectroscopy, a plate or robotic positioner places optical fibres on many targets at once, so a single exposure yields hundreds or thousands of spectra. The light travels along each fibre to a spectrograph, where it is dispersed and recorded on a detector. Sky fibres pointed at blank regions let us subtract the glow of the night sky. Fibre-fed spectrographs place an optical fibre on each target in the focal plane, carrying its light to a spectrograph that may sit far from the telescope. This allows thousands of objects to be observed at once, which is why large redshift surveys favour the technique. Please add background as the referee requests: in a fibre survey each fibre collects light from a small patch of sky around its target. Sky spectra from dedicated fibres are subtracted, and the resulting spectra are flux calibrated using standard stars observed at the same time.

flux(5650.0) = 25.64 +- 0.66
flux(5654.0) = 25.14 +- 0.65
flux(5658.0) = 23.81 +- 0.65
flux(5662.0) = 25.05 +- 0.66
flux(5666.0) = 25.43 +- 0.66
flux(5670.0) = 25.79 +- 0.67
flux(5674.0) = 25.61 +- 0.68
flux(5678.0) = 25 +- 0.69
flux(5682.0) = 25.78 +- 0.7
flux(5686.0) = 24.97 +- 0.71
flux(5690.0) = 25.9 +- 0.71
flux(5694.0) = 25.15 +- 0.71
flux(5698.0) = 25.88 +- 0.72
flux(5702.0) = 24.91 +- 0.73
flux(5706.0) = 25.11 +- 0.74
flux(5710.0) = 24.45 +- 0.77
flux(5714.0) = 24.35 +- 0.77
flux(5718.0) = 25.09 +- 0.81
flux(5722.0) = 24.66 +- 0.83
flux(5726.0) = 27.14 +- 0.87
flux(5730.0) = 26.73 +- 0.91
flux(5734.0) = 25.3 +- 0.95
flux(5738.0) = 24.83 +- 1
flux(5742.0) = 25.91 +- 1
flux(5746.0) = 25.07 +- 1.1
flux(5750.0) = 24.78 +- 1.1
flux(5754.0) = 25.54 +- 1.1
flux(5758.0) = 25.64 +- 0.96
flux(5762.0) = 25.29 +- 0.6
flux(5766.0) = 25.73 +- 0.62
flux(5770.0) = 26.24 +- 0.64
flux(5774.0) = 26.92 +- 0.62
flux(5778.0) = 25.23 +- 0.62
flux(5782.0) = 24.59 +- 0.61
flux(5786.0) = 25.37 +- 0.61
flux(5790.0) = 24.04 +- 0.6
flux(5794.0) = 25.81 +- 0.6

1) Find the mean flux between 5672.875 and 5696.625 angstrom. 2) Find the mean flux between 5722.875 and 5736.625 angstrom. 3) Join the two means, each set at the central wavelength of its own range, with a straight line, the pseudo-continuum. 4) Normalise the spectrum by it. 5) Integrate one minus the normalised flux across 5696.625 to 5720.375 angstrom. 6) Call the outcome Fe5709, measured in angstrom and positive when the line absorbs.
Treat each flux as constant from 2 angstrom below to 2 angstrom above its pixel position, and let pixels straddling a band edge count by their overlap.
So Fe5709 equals 0.8 angstrom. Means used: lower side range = 25.4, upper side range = 26.2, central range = 24.9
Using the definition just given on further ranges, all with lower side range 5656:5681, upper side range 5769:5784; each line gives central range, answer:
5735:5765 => 0.3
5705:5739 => 0.1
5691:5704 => 0.0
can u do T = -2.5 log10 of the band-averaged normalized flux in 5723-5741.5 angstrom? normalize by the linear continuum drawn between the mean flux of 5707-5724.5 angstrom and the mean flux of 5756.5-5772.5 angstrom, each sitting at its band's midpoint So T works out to -0.04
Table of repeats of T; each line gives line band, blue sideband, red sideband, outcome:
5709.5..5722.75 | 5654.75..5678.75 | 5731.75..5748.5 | 0.03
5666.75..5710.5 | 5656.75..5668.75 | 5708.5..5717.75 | -0.03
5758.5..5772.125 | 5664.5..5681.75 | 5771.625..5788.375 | -0.01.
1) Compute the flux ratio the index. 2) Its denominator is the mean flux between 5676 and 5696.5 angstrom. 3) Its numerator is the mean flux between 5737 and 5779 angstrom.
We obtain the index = 1.01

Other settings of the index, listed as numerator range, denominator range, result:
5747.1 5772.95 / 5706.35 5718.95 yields 1.04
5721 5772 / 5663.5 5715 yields 1.01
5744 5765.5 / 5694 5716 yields 1.01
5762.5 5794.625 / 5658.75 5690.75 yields 1.00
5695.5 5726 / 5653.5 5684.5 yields 0.99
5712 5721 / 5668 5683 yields 0.97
